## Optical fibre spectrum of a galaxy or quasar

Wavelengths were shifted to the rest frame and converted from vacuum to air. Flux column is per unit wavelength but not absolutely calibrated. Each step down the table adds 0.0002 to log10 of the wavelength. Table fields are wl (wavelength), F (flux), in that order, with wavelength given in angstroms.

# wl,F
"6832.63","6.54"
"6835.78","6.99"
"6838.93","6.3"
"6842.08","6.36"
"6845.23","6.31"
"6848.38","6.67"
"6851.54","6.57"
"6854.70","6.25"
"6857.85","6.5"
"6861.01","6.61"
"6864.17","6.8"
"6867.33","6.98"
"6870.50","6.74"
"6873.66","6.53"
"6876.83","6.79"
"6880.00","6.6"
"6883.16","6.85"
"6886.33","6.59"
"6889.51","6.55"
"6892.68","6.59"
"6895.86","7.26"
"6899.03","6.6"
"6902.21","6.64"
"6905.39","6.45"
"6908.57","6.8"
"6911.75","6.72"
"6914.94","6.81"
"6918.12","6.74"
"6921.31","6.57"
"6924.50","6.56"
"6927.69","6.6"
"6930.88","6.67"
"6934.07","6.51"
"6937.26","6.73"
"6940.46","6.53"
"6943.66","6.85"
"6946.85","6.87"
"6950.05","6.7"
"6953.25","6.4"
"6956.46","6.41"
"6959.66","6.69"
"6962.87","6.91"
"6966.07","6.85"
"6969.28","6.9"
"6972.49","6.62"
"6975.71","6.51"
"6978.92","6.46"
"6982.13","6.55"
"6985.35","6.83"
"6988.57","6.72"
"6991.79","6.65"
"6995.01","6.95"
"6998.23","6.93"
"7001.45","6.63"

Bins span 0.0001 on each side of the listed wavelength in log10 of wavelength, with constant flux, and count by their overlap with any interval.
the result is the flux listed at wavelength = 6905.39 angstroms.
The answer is 6.45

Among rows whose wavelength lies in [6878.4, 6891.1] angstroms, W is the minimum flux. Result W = 6.55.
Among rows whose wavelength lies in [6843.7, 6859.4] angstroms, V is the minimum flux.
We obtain 6.25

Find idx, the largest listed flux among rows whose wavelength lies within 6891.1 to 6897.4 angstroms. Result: 7.26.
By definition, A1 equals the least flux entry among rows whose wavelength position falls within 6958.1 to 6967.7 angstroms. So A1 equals 6.69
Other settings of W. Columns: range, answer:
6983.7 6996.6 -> 6.65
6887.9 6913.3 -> 6.45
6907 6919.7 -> 6.72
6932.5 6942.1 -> 6.51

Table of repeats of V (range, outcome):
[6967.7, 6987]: 6.46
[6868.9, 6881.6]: 6.53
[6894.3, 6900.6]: 6.6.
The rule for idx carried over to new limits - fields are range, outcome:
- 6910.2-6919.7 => 6.81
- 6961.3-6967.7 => 6.91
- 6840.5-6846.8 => 6.36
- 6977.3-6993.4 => 6.83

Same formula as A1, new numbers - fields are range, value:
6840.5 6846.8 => 6.31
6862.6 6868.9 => 6.8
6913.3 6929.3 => 6.56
